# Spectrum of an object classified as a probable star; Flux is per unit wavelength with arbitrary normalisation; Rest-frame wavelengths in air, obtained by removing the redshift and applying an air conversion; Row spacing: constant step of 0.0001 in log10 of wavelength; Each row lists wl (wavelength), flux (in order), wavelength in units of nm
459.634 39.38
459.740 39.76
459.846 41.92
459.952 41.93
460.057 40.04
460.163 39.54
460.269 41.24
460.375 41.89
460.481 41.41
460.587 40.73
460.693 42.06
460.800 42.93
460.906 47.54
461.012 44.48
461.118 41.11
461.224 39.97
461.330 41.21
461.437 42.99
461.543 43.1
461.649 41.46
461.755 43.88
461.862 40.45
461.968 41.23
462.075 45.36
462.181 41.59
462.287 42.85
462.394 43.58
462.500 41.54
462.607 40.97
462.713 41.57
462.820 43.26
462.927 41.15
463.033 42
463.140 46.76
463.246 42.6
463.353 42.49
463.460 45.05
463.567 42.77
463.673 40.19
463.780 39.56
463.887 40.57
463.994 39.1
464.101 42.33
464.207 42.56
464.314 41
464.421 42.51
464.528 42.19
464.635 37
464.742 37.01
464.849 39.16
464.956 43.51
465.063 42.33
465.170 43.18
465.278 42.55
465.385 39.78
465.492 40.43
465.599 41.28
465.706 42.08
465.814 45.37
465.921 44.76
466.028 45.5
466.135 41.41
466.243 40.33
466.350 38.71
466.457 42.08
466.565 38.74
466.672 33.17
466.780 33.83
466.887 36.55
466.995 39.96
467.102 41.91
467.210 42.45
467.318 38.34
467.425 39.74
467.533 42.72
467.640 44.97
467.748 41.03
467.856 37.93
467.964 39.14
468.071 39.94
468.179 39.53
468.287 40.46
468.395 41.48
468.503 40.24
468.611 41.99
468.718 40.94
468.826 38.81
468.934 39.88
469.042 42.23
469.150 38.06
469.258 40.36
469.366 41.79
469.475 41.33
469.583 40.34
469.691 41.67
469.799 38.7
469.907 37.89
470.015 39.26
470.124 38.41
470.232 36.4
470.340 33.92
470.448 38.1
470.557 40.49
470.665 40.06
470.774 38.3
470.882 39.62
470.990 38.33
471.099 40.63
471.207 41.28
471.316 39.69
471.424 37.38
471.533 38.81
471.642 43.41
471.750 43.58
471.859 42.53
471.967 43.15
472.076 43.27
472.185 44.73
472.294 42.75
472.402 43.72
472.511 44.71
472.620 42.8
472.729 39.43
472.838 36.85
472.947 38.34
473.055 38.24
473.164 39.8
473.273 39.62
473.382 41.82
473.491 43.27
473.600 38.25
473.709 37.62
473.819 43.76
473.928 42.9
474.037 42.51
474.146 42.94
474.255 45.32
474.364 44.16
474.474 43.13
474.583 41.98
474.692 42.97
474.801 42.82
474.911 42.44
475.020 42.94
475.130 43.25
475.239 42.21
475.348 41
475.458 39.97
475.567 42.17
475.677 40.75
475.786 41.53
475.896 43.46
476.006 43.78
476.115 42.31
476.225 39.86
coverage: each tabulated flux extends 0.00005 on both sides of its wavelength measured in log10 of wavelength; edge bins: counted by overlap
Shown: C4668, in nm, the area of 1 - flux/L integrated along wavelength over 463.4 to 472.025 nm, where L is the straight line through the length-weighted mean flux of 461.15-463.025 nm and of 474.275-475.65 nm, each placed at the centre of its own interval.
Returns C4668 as 0.38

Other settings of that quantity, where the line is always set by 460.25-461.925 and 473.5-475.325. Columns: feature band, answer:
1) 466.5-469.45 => 0.173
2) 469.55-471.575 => 0.167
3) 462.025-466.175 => 0.030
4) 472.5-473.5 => 0.053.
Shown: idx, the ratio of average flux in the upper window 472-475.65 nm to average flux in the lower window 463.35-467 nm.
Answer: 1.0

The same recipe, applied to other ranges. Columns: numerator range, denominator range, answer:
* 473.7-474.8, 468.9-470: 1.07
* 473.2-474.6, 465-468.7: 1.03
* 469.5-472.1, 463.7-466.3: 0.96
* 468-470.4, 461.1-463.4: 0.94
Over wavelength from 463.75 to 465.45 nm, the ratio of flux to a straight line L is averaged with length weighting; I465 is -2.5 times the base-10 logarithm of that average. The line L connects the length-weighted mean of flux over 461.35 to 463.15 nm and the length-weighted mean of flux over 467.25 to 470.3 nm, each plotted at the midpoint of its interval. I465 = 0.02 mag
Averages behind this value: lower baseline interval 42.4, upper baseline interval 40.1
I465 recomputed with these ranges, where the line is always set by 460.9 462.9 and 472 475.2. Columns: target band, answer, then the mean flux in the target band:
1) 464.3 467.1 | 0.04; 40.6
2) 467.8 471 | 0.07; 39.5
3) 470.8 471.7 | 0.06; 39.9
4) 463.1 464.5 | 0.01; 42.1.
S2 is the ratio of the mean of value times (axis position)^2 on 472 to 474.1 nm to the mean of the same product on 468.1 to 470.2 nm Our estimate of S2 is 1.05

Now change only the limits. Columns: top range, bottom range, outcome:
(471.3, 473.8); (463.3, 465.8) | 1.03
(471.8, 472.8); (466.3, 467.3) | 1.14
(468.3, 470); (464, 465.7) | 1.00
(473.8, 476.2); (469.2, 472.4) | 1.08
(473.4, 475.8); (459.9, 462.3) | 1.06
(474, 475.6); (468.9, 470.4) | 1.11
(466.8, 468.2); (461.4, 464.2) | 0.97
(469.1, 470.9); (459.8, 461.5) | 0.97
